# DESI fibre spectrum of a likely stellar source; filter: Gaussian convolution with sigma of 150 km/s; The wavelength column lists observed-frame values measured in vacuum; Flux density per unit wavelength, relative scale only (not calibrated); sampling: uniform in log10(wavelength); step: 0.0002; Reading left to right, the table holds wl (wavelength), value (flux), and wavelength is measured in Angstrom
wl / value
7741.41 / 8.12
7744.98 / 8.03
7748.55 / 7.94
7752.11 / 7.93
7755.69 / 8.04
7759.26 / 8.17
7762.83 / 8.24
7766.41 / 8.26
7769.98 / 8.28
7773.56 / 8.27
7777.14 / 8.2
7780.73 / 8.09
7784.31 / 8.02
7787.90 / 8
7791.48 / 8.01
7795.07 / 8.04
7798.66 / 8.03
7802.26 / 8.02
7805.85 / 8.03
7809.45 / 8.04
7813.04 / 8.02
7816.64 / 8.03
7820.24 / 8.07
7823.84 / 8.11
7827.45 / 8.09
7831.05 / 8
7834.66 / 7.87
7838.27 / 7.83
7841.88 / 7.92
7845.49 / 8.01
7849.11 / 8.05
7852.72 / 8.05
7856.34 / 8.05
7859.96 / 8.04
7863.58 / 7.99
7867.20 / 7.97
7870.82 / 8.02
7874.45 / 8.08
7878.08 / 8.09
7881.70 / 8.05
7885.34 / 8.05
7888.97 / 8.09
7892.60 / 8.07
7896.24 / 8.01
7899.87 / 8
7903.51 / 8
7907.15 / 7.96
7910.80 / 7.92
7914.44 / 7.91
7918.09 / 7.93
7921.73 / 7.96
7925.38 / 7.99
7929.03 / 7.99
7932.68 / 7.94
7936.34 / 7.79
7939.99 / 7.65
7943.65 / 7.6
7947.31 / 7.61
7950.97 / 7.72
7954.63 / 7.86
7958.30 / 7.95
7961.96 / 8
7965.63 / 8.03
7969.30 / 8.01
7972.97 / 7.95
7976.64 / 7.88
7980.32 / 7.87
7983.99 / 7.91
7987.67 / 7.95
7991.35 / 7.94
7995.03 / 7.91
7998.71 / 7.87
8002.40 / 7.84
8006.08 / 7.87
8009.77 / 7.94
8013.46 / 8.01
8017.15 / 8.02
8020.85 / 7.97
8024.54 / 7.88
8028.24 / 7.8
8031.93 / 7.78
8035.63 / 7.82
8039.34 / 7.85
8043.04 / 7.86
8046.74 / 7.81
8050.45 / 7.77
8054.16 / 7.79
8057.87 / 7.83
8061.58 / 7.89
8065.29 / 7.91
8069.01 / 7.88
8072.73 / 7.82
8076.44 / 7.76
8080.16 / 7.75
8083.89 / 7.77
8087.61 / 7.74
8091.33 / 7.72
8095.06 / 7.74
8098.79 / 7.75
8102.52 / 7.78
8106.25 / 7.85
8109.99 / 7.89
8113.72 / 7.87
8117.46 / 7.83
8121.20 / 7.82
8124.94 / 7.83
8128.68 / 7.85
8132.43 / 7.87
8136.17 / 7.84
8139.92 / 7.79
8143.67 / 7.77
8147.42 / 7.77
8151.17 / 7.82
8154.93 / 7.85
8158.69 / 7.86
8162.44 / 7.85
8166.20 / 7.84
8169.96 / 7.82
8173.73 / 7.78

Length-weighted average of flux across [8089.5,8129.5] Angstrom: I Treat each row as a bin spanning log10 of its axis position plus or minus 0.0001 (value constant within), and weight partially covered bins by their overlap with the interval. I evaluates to 7.81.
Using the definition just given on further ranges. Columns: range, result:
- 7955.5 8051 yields 7.9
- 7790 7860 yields 8.01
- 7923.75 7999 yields 7.88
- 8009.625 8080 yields 7.86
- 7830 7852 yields 7.95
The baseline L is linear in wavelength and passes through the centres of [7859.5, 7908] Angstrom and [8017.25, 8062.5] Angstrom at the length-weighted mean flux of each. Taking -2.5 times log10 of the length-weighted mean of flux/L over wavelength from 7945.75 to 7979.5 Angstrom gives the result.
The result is 0.01 mag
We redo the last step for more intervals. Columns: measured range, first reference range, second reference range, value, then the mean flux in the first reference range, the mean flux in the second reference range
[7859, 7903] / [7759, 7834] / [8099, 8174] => 0.00 mag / 8.09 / 7.83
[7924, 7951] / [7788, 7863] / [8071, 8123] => 0.02 mag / 8.01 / 7.79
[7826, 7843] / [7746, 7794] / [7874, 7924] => 0.02 mag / 8.11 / 8.01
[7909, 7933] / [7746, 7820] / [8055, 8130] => 0.00 mag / 8.08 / 7.81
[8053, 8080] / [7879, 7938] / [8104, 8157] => 0.01 mag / 7.98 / 7.83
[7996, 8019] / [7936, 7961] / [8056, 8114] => -0.02 mag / 7.75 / 7.81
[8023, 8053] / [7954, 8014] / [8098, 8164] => 0.01 mag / 7.93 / 7.83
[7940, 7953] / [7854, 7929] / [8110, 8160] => 0.04 mag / 8.01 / 7.83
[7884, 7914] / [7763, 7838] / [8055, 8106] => 0.00 mag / 8.07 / 7.8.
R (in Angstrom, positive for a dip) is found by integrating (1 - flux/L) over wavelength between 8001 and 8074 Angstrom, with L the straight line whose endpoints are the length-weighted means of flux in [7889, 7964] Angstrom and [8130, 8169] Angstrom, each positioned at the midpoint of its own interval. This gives 0.0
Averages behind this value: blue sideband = 7.9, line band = 7.87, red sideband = 7.83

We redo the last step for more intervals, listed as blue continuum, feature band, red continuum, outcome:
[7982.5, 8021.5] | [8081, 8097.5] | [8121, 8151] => 0.2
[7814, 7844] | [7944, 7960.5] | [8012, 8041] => 0.3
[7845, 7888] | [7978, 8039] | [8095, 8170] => 0.2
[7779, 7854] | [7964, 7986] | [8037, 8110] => -0.2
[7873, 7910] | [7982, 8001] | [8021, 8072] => 0.0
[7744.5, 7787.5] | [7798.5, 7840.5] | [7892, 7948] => 0.2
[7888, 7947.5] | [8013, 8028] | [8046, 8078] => -0.2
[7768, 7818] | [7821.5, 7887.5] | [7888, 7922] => 0.1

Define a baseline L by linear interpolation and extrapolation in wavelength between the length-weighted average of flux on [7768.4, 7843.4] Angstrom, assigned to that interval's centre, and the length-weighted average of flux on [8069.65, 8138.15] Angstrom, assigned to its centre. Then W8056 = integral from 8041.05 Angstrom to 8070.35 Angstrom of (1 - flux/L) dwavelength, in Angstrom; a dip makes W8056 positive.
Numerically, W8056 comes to 0.0 Angstrom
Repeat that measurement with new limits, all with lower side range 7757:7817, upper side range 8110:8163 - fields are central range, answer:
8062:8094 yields 0.3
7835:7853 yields 0.2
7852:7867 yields 0.0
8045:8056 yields 0.2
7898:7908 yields 0.0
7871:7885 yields -0.1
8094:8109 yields 0.1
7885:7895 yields -0.1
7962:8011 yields 0.2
